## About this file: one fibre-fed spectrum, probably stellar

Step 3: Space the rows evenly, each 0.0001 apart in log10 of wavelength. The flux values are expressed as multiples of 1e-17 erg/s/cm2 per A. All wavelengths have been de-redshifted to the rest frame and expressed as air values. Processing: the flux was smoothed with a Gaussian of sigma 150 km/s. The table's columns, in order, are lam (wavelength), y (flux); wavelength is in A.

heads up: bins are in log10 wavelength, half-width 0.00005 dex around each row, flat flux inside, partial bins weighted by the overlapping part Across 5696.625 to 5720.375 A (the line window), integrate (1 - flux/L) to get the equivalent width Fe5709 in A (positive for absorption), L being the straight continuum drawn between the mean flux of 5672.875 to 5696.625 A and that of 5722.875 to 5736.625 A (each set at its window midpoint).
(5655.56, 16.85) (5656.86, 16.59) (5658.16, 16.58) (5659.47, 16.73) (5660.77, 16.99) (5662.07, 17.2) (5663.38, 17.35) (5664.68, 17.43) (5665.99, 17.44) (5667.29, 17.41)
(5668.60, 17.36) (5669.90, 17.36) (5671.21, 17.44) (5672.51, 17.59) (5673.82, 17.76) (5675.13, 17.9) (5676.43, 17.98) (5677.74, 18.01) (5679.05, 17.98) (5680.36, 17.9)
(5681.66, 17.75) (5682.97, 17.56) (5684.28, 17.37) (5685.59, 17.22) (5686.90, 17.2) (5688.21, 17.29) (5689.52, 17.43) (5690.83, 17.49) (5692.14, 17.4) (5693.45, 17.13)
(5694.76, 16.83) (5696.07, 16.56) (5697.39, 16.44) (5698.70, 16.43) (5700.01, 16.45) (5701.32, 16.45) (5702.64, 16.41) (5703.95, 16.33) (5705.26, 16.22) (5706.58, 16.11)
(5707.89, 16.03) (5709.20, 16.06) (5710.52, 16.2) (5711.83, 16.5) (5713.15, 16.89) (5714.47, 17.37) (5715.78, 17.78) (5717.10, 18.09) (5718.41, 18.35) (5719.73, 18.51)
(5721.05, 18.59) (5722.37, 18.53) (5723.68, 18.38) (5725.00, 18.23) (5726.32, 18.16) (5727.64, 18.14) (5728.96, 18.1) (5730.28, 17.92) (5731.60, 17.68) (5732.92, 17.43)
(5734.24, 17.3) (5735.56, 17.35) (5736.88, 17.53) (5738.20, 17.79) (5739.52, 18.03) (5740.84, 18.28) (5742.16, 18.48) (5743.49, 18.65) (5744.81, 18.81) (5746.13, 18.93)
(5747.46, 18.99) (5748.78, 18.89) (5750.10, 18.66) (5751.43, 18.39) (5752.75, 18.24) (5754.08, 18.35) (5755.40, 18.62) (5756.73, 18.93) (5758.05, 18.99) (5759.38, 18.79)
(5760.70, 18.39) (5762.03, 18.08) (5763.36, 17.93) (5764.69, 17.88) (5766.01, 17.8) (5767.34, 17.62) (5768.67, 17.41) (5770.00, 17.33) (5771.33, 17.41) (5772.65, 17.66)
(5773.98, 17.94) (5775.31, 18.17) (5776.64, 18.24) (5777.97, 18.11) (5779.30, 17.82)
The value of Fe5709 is 1.2 A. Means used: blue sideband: 17.5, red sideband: 17.9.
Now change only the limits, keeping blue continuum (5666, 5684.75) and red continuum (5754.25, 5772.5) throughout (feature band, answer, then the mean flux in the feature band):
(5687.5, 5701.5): 0.7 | 16.9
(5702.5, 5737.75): 0.9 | 17.4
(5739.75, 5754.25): -0.5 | 18.6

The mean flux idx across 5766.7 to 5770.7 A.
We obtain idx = 17.4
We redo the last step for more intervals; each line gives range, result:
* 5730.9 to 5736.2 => 17.4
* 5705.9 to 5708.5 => 16.1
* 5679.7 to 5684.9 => 17.7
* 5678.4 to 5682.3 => 17.9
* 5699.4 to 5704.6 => 16.4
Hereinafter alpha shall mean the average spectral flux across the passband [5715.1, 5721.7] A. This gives 18.3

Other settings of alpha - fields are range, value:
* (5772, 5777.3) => 18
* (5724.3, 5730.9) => 18.1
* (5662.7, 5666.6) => 17.4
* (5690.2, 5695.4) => 17.2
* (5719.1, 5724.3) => 18.5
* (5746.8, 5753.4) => 18.7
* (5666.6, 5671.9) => 17.4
